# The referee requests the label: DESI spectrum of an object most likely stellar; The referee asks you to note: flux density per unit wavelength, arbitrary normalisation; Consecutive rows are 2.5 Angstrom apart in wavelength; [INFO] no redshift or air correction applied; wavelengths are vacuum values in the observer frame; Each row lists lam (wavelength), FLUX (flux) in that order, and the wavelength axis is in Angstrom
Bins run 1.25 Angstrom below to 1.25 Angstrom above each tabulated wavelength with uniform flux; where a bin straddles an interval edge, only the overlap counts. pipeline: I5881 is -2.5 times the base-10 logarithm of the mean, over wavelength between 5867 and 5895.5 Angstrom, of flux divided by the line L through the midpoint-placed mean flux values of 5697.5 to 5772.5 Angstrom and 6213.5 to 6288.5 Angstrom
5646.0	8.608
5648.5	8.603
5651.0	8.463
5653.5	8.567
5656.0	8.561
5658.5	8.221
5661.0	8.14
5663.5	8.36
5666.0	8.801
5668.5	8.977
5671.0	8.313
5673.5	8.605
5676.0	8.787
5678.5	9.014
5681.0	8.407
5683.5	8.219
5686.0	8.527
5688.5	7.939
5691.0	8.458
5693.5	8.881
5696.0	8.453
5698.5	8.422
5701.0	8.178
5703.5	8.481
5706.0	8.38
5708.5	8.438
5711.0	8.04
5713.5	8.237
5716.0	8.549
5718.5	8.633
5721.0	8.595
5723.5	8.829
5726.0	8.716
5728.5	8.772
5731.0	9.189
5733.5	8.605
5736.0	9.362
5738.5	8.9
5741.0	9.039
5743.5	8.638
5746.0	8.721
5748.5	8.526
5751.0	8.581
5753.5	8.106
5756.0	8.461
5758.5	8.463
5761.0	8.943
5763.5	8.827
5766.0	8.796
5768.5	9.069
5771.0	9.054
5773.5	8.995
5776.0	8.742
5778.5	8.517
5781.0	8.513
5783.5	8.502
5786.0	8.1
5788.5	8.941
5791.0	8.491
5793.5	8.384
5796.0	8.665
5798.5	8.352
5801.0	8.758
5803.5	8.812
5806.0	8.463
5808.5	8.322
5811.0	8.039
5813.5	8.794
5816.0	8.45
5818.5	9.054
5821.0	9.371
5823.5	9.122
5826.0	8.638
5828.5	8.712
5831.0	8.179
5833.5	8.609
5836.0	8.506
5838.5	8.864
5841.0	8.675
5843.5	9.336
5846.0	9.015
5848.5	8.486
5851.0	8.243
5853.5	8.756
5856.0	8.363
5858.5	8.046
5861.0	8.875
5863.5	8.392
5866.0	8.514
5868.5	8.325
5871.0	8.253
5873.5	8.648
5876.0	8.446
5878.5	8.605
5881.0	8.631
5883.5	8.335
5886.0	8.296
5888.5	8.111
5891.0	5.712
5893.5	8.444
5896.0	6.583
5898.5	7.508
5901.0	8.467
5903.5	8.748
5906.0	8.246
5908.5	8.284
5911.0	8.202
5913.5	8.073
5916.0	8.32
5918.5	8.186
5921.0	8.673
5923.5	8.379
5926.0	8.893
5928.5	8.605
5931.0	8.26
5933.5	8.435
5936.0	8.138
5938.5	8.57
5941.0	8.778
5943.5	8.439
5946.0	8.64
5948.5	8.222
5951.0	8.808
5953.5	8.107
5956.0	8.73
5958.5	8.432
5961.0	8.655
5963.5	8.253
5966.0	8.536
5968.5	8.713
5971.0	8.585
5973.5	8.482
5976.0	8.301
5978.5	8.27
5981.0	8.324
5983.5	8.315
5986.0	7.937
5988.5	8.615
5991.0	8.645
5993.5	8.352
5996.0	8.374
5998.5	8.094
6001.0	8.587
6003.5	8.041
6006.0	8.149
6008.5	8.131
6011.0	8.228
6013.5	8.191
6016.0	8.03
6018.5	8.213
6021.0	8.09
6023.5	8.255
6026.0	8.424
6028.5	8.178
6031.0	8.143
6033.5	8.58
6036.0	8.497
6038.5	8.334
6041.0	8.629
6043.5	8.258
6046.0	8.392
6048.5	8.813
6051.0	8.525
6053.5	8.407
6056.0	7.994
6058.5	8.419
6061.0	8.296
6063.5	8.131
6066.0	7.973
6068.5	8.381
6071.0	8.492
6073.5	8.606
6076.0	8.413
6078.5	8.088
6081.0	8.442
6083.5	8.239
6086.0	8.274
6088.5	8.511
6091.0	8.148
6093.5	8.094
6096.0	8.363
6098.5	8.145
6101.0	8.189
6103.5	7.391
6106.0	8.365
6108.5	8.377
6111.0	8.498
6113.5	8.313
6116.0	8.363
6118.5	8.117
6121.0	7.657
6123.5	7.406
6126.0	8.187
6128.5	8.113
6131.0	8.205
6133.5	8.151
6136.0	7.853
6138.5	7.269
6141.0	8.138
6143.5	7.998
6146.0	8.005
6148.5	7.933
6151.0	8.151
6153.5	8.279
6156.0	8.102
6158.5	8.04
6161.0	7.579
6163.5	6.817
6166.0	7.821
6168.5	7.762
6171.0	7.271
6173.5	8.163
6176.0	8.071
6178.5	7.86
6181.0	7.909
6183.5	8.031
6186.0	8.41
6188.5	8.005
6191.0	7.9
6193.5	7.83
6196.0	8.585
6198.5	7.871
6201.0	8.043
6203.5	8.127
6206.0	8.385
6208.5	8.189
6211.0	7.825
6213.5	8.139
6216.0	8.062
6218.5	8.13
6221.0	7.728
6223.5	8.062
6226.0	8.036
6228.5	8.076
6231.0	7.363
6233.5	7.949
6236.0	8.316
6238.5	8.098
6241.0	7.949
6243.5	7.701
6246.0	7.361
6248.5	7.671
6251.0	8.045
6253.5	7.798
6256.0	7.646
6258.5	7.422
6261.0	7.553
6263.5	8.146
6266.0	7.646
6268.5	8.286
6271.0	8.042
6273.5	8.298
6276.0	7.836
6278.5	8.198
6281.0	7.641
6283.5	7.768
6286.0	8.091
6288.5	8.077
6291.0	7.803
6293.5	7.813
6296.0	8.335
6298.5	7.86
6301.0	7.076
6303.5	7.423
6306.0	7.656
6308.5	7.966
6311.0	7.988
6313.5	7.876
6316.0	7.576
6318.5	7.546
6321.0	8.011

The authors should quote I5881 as 0.04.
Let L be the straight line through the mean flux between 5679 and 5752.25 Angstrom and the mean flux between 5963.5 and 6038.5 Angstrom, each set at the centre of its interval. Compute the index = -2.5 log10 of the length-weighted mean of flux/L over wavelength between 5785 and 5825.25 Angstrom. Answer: -0.017 mag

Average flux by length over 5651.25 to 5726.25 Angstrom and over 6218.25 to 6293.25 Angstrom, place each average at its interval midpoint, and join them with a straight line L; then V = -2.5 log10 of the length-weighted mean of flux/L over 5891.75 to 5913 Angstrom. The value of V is 0.03 mag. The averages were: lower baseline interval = 8.49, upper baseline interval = 7.89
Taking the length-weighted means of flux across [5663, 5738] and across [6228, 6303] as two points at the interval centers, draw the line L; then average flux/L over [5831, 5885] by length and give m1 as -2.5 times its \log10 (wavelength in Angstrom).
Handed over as -0.02 mag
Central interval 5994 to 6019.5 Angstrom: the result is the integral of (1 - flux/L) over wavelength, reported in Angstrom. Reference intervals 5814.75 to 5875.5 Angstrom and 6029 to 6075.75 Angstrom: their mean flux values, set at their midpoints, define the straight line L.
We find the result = 0.7 Angstrom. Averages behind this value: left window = 8.64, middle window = 8.21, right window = 8.38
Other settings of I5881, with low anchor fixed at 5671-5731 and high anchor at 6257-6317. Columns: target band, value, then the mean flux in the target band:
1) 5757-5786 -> -0.04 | 8.73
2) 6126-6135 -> -0.02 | 8.15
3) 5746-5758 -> 0.00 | 8.45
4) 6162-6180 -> 0.04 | 7.68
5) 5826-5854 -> -0.04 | 8.67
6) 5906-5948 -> -0.02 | 8.42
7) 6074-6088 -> -0.03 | 8.32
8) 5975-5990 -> -0.01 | 8.3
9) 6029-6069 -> -0.03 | 8.36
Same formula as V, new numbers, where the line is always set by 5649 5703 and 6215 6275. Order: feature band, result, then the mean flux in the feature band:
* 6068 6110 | -0.03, 8.27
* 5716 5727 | -0.03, 8.68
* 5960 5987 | -0.03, 8.4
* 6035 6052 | -0.05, 8.49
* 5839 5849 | -0.07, 8.91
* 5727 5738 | -0.07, 8.97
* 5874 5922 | 0.02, 8.1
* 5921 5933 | -0.04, 8.54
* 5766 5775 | -0.08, 9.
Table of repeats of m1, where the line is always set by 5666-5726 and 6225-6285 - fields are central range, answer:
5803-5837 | -0.04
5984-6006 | -0.02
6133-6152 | 0.01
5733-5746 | -0.06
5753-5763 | -0.01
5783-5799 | -0.01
